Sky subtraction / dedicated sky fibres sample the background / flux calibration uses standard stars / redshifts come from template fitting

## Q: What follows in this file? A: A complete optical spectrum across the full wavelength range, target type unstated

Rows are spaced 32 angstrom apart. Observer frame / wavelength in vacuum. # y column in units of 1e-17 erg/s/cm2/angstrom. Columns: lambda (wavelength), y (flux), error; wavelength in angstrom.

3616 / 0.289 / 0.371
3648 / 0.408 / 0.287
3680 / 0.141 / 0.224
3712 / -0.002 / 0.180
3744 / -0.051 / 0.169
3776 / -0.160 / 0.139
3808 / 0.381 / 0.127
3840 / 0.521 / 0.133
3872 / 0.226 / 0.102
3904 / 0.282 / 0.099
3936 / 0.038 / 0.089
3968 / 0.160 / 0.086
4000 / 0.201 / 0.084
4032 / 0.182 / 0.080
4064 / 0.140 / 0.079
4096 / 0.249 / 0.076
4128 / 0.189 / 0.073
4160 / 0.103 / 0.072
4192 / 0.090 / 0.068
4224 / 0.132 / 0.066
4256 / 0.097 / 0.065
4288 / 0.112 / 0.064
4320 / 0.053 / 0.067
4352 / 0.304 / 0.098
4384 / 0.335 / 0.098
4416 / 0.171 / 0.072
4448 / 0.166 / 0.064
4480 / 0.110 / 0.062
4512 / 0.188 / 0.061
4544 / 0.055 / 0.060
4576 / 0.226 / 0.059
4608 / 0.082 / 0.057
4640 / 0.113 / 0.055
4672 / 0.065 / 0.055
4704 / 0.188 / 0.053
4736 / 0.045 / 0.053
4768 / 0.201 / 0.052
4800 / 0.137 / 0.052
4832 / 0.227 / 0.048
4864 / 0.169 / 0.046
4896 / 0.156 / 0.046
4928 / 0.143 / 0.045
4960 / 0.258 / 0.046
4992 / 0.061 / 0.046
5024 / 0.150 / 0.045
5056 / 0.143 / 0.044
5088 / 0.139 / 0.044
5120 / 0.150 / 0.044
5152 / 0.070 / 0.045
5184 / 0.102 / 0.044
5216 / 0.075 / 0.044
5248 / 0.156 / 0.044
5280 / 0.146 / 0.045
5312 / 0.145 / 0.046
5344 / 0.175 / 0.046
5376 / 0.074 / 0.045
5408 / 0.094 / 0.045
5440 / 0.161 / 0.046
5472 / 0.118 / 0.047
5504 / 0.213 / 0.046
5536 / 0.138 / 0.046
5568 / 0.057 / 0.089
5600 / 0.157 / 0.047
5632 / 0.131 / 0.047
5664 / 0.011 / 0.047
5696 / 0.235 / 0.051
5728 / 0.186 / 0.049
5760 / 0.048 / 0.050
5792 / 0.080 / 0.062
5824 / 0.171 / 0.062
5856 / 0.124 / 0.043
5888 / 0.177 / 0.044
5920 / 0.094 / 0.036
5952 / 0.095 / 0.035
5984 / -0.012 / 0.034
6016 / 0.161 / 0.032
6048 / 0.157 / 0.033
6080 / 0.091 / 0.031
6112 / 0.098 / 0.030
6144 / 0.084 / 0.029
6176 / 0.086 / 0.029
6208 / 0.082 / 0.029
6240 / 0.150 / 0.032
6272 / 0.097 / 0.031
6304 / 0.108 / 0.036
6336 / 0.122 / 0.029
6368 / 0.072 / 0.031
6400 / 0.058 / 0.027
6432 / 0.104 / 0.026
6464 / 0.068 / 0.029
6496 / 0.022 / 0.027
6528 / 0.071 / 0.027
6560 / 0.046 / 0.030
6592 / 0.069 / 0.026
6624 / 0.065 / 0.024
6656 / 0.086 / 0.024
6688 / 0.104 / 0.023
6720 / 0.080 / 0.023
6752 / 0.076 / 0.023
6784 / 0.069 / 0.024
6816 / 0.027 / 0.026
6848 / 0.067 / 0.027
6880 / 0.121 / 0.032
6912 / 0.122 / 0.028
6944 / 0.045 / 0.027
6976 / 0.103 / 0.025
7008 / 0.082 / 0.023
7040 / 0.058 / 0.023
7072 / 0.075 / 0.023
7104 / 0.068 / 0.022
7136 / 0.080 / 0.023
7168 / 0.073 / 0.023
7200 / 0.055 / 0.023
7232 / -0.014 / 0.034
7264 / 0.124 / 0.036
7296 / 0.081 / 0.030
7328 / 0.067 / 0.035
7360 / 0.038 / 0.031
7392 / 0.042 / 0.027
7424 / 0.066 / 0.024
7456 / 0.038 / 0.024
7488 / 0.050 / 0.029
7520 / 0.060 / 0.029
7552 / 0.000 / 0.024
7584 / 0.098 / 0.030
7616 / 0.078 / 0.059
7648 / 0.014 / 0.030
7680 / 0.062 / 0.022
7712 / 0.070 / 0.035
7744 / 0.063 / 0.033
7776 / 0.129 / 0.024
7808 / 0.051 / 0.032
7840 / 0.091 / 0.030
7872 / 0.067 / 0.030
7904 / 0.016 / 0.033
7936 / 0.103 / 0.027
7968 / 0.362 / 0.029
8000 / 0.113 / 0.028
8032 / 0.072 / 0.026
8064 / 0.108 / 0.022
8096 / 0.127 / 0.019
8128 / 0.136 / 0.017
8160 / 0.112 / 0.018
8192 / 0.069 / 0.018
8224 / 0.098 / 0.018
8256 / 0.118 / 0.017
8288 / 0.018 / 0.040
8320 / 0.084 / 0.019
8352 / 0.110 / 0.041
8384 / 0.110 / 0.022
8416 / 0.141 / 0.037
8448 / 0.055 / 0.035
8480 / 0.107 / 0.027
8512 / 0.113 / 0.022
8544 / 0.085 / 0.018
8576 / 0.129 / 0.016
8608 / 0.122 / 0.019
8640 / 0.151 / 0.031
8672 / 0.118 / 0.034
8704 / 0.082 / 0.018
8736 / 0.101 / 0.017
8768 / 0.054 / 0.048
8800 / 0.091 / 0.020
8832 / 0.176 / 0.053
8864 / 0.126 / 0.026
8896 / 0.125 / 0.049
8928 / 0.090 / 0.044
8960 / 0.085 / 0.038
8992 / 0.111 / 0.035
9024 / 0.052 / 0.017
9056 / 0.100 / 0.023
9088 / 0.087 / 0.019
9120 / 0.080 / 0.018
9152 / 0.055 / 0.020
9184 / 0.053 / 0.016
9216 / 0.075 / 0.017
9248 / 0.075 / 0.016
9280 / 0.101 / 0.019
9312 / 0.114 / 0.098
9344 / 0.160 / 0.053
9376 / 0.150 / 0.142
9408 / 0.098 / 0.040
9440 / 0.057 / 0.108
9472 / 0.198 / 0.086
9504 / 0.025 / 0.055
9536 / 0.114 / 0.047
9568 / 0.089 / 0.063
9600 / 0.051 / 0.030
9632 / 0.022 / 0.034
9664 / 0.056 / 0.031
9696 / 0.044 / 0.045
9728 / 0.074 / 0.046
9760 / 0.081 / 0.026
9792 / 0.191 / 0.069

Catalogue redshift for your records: 1.13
